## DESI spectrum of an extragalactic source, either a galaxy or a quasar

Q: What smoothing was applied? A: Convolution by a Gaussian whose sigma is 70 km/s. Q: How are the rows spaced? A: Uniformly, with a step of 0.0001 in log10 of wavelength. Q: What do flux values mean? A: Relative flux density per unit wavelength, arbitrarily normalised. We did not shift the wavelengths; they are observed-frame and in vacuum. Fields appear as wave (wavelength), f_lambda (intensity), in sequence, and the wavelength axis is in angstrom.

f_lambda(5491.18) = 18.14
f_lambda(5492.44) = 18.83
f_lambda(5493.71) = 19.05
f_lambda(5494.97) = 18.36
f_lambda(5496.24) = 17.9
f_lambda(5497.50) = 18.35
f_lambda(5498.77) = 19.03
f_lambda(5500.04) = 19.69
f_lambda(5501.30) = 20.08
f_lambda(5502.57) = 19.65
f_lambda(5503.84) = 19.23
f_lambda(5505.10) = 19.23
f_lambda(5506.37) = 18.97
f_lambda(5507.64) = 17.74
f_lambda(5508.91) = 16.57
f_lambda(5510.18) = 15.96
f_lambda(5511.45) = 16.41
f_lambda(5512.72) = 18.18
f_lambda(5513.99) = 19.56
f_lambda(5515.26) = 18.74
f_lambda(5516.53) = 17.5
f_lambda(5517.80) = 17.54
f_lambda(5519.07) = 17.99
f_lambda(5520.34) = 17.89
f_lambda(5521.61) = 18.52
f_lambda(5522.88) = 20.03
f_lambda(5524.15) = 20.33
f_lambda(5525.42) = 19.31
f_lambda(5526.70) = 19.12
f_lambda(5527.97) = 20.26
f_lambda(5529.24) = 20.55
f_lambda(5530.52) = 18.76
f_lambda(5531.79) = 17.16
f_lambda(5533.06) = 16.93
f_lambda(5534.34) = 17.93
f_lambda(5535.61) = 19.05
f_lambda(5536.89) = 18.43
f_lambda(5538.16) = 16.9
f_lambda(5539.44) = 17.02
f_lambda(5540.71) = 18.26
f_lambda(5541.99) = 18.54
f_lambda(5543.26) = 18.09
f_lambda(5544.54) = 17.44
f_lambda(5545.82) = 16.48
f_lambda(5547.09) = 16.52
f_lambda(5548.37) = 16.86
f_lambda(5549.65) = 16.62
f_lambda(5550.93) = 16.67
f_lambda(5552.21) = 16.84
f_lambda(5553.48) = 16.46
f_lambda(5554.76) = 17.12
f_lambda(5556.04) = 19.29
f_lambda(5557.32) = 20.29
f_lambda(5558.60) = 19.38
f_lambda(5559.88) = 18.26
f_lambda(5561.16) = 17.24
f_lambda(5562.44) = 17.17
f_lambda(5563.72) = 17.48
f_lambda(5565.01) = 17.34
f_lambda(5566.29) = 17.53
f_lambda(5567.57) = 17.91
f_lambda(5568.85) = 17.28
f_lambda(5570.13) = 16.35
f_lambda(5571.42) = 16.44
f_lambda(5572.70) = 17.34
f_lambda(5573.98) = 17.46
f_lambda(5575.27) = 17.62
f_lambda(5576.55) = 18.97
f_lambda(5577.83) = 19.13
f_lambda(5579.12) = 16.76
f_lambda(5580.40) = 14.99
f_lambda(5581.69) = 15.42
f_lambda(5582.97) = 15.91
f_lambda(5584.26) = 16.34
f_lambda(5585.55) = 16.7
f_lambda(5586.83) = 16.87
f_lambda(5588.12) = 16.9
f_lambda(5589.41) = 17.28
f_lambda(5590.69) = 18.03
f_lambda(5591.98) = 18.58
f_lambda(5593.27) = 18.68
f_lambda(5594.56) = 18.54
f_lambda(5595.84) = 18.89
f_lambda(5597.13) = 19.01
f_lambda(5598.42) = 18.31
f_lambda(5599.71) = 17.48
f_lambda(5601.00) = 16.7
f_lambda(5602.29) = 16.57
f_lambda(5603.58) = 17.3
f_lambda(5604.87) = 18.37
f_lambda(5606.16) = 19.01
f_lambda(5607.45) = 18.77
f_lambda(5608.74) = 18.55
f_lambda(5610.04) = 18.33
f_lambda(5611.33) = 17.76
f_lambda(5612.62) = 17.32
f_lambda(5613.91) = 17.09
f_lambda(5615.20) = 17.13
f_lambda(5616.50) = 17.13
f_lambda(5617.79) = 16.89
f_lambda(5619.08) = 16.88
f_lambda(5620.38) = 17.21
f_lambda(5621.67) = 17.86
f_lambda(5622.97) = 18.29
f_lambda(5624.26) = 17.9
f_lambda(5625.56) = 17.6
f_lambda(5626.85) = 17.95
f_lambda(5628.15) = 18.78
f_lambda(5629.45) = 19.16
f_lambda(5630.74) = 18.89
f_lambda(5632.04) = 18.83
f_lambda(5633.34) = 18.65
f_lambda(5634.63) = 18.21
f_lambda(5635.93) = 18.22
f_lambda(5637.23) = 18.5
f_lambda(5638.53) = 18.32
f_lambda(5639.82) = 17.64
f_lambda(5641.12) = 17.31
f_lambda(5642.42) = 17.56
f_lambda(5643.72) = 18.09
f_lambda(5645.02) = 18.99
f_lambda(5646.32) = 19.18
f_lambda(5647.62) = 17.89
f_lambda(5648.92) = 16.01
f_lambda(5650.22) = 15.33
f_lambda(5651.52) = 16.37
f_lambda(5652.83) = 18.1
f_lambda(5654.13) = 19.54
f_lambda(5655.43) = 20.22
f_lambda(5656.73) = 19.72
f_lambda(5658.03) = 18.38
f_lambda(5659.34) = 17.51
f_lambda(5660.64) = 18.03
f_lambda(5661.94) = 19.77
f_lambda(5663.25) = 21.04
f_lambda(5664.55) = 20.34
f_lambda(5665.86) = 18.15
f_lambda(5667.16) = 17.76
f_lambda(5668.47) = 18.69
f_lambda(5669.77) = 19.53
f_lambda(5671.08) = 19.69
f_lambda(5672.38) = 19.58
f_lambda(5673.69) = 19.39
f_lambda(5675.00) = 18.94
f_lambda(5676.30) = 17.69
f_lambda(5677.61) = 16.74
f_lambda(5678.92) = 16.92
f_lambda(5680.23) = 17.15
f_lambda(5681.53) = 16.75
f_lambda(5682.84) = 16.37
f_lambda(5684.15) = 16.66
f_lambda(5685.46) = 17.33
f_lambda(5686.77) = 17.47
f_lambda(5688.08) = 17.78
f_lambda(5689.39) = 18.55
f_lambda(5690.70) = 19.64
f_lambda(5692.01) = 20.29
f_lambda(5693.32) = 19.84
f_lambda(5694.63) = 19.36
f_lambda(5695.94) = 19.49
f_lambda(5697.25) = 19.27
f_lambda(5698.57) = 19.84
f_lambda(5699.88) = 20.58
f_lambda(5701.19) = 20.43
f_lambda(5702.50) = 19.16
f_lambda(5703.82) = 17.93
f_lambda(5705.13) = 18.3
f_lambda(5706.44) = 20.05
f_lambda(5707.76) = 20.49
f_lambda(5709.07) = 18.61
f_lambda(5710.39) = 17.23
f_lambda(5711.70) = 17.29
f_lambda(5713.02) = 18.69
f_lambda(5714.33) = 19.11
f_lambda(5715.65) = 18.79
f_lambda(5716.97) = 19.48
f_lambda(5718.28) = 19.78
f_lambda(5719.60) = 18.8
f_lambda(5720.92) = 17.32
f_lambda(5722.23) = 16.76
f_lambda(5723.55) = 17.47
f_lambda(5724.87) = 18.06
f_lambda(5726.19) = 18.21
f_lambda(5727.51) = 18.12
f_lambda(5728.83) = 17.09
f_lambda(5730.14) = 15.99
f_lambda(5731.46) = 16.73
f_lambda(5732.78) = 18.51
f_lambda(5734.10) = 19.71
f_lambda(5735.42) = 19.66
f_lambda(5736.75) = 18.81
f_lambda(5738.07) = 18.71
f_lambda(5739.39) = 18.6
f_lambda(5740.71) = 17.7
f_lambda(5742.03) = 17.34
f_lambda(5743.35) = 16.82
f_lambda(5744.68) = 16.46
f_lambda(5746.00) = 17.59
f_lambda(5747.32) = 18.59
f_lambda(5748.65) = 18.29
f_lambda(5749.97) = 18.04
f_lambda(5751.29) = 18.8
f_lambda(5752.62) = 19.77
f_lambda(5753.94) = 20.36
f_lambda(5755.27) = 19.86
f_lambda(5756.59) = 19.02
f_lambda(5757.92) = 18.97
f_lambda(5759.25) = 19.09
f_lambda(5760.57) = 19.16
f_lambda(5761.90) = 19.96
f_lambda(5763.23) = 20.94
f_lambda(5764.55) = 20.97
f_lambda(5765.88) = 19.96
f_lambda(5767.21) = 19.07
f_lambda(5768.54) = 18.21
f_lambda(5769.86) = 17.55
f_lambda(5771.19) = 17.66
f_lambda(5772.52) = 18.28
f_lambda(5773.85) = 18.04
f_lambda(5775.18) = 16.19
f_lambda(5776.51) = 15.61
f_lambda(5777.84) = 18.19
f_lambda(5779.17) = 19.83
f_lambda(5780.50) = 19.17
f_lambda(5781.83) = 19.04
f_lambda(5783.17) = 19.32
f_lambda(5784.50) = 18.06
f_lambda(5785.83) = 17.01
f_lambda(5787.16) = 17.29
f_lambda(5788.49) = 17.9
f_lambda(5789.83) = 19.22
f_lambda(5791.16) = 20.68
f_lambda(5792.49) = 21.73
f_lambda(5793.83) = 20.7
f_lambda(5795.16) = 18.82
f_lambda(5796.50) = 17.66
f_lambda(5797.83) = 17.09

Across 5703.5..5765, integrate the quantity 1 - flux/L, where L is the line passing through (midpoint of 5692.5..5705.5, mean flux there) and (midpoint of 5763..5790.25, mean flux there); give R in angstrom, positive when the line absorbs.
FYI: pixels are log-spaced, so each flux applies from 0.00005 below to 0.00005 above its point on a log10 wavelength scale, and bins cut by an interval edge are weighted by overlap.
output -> 1.37 angstrom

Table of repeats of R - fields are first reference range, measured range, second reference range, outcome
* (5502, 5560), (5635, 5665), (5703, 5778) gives -0.04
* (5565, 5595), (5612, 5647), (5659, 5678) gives 0.38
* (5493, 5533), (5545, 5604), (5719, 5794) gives 3.68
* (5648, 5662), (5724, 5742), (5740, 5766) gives 0.56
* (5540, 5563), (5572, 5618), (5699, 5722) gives 1.10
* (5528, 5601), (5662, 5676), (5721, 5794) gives -0.92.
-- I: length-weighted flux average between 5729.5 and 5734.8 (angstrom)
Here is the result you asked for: 17.8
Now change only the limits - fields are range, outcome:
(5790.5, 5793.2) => 21.2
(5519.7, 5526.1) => 19.2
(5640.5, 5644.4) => 17.7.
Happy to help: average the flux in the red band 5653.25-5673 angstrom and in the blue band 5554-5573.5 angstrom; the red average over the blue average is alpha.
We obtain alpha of 1.08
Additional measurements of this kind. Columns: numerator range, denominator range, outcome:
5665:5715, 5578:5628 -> 1.06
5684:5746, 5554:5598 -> 1.05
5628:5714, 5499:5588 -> 1.04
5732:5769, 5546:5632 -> 1.07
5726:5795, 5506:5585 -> 1.05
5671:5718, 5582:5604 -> 1.06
